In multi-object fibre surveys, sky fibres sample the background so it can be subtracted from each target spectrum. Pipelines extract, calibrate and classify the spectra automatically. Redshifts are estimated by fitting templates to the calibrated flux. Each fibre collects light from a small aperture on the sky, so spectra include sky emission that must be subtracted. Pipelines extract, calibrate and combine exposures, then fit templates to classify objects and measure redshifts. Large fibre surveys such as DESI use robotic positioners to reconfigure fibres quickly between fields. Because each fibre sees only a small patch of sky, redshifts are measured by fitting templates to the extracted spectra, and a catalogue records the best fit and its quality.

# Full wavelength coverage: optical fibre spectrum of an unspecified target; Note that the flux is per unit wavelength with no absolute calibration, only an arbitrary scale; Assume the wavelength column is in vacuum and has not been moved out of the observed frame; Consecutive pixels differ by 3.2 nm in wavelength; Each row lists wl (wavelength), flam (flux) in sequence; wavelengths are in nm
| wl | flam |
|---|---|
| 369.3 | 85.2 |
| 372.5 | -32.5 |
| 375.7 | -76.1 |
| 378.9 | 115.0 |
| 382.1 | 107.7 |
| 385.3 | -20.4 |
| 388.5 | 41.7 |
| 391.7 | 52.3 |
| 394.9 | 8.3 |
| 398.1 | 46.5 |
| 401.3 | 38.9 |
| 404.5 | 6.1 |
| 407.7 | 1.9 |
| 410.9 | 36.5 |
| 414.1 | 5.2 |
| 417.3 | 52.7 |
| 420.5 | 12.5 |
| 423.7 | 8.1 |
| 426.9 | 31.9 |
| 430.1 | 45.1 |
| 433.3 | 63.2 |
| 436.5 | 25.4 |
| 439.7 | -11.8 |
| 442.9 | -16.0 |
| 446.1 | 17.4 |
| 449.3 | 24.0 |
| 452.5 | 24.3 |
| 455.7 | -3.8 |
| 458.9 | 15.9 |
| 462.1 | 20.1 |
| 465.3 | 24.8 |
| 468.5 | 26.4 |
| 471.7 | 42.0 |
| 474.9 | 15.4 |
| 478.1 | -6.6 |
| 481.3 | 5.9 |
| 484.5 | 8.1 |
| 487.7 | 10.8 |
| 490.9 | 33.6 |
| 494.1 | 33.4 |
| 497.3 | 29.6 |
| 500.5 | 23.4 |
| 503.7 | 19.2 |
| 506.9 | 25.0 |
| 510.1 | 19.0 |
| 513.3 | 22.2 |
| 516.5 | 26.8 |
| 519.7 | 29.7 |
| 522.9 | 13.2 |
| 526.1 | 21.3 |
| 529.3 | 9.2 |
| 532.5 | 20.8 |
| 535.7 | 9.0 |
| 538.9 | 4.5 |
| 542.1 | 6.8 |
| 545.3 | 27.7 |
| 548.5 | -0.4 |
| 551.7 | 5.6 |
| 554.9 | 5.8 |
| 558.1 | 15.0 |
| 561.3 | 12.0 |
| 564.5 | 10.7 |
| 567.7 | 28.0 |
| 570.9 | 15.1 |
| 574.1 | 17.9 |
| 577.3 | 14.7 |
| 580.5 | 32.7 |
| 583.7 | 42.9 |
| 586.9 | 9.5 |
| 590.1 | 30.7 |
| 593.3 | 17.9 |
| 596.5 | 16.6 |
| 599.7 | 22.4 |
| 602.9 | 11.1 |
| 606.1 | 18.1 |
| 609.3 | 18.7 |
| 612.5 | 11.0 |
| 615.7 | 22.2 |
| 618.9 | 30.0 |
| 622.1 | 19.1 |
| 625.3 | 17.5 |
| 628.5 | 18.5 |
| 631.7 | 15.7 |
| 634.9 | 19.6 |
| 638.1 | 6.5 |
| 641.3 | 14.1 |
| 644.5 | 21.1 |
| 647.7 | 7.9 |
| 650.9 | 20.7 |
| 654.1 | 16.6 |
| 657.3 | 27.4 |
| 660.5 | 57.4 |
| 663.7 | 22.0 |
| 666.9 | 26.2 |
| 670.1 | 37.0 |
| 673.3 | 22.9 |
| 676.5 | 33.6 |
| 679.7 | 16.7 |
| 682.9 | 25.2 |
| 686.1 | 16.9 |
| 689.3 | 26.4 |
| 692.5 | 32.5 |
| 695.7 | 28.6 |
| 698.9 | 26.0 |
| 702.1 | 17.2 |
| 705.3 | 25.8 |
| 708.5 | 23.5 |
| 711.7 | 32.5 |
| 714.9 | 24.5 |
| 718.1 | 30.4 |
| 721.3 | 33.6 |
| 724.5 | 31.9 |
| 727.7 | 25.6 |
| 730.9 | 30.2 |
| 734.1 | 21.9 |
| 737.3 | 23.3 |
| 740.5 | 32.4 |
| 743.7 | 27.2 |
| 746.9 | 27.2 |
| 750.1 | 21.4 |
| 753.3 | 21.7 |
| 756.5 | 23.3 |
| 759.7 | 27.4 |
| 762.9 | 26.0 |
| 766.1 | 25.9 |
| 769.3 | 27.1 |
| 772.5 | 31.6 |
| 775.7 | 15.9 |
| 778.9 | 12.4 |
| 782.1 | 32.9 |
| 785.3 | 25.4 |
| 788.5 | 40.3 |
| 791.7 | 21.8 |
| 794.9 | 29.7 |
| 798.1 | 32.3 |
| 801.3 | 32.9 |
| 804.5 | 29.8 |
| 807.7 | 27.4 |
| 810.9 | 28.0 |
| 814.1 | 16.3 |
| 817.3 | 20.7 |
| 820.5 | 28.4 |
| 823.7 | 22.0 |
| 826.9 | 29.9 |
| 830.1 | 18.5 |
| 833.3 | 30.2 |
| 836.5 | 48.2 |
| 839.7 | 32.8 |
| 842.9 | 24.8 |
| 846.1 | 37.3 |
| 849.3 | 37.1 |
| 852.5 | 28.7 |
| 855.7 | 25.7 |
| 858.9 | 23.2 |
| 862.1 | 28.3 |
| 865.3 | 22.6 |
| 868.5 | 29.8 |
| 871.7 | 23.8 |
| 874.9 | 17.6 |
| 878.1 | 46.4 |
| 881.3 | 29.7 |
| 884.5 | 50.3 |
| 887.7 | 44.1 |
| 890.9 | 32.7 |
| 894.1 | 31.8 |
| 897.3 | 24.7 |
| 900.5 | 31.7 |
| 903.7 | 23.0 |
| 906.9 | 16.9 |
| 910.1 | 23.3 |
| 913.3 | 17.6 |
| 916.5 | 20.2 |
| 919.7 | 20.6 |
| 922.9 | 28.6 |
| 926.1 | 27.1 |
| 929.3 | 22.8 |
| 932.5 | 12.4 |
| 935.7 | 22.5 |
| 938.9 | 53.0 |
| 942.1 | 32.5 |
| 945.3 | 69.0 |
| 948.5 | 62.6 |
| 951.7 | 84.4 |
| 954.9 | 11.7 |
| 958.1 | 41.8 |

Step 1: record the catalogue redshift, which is 0.770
